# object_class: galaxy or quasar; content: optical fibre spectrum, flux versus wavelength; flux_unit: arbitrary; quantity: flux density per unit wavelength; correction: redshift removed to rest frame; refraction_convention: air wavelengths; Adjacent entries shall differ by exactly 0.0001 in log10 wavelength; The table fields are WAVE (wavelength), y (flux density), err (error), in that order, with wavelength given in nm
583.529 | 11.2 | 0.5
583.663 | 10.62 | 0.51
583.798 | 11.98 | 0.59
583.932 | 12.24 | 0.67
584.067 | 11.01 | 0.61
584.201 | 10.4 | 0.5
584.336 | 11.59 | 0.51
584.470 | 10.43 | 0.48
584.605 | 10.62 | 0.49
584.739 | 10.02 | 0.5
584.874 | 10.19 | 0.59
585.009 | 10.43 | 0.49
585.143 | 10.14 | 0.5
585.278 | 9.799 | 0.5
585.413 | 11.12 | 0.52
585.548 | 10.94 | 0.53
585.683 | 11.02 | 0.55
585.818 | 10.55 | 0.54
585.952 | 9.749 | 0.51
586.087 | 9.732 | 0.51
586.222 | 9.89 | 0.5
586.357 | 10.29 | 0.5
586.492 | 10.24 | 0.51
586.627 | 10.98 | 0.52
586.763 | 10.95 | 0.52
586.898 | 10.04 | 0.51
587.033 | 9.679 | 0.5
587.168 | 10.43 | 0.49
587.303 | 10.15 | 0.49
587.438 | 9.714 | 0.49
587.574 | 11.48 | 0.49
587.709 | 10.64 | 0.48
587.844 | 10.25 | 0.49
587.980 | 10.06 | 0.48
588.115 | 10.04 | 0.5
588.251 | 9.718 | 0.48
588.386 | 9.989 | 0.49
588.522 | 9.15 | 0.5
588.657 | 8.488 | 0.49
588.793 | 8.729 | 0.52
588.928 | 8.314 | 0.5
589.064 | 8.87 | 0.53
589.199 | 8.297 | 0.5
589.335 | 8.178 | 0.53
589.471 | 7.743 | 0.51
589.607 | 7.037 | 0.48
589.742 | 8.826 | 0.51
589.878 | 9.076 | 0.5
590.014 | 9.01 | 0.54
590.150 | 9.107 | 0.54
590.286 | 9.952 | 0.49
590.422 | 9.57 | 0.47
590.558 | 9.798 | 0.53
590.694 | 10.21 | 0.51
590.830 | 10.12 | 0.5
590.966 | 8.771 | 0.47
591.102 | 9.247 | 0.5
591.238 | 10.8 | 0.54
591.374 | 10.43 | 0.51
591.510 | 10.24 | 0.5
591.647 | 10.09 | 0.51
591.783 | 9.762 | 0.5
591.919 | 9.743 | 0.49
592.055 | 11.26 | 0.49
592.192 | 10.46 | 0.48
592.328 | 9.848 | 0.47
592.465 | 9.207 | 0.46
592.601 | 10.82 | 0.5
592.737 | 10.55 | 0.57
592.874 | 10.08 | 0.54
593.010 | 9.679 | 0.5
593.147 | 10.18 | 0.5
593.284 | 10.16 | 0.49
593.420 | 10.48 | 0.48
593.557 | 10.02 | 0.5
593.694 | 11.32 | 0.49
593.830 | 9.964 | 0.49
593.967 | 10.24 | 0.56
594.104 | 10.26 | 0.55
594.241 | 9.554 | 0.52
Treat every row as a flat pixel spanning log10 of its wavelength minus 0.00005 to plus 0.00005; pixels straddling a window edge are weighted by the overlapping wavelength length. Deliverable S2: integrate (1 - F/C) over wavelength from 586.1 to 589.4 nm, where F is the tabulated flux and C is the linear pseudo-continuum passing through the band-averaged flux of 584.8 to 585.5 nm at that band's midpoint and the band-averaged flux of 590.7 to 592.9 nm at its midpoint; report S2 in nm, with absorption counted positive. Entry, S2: 0.15 nm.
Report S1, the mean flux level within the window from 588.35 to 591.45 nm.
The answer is 9.11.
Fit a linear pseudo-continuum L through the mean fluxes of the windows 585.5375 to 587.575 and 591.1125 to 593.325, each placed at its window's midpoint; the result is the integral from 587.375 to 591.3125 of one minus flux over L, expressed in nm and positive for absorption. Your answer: 0.34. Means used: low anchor 10.3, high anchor 10.2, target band 9.35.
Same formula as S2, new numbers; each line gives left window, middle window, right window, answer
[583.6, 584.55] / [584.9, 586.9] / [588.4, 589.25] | -0.03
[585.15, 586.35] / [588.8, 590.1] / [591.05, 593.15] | 0.23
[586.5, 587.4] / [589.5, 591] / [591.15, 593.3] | 0.15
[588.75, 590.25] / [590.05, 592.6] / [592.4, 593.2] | -0.15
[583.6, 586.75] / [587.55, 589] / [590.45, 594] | 0.10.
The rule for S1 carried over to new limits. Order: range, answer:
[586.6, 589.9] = 9.46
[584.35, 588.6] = 10.3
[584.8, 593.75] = 9.87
